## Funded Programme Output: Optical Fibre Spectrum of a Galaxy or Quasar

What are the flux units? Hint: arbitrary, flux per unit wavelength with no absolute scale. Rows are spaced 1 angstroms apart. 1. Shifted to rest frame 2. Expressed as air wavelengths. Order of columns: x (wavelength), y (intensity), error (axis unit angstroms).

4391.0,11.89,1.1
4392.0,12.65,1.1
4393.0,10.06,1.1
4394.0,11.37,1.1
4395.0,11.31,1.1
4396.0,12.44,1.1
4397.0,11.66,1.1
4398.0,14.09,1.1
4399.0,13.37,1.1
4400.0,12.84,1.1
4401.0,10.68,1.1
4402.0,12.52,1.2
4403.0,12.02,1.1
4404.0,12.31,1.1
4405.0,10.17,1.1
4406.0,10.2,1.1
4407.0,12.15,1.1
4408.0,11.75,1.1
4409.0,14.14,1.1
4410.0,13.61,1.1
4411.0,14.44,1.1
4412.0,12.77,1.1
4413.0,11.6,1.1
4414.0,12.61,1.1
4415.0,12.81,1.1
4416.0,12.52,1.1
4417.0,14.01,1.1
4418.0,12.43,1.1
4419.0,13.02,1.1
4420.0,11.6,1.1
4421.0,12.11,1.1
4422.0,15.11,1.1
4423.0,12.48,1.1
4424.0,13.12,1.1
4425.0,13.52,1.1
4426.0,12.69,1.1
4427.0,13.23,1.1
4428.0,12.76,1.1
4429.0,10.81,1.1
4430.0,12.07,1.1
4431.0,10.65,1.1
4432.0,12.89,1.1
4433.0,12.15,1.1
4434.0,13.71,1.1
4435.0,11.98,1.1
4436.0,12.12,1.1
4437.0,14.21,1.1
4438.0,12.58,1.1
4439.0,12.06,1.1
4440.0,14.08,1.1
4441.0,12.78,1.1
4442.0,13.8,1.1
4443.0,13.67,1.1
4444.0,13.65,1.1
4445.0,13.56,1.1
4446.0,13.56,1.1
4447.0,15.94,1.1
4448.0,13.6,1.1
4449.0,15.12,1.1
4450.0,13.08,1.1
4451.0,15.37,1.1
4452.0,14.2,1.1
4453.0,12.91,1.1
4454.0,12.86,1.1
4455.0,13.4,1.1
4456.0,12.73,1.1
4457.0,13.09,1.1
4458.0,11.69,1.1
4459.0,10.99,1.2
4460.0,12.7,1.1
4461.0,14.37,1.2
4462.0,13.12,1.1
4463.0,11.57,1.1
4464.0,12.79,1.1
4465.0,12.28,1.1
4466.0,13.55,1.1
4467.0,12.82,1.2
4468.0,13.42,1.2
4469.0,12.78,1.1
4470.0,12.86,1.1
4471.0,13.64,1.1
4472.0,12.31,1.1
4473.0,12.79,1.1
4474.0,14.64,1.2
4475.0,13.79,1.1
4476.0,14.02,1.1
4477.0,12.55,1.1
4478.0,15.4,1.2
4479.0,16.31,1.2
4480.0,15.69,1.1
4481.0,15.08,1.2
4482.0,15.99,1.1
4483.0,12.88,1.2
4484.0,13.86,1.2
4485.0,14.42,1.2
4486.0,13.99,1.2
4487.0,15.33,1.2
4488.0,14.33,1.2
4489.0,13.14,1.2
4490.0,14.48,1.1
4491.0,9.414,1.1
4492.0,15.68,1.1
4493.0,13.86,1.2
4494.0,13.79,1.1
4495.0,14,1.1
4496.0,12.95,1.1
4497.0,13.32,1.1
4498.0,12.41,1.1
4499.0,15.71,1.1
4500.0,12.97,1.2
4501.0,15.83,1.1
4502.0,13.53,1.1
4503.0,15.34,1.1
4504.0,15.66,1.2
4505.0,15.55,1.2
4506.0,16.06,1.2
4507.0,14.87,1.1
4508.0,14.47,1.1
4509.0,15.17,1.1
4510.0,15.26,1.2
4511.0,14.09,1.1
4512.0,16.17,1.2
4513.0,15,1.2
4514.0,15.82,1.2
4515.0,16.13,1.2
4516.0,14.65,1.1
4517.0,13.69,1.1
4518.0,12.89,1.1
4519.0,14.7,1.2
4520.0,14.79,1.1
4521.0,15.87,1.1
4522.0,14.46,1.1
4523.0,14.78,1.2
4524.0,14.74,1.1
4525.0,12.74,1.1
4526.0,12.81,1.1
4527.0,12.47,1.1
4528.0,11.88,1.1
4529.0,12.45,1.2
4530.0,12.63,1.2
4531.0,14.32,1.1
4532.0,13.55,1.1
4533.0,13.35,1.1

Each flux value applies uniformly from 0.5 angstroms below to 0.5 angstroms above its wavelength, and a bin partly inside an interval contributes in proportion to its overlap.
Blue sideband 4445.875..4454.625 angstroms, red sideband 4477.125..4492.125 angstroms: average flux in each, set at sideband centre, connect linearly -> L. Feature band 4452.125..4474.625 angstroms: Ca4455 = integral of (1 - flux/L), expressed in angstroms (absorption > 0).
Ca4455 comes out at 2.0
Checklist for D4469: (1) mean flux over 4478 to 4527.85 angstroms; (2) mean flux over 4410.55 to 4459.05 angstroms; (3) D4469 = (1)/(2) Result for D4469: 1.1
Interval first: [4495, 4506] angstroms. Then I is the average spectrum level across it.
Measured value 14.4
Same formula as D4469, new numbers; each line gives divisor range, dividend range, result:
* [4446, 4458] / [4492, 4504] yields 1.03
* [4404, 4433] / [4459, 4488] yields 1.09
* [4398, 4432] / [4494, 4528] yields 1.16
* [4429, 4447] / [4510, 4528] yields 1.11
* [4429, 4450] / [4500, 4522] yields 1.14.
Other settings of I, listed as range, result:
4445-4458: 13.7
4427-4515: 13.7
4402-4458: 12.9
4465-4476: 13.2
